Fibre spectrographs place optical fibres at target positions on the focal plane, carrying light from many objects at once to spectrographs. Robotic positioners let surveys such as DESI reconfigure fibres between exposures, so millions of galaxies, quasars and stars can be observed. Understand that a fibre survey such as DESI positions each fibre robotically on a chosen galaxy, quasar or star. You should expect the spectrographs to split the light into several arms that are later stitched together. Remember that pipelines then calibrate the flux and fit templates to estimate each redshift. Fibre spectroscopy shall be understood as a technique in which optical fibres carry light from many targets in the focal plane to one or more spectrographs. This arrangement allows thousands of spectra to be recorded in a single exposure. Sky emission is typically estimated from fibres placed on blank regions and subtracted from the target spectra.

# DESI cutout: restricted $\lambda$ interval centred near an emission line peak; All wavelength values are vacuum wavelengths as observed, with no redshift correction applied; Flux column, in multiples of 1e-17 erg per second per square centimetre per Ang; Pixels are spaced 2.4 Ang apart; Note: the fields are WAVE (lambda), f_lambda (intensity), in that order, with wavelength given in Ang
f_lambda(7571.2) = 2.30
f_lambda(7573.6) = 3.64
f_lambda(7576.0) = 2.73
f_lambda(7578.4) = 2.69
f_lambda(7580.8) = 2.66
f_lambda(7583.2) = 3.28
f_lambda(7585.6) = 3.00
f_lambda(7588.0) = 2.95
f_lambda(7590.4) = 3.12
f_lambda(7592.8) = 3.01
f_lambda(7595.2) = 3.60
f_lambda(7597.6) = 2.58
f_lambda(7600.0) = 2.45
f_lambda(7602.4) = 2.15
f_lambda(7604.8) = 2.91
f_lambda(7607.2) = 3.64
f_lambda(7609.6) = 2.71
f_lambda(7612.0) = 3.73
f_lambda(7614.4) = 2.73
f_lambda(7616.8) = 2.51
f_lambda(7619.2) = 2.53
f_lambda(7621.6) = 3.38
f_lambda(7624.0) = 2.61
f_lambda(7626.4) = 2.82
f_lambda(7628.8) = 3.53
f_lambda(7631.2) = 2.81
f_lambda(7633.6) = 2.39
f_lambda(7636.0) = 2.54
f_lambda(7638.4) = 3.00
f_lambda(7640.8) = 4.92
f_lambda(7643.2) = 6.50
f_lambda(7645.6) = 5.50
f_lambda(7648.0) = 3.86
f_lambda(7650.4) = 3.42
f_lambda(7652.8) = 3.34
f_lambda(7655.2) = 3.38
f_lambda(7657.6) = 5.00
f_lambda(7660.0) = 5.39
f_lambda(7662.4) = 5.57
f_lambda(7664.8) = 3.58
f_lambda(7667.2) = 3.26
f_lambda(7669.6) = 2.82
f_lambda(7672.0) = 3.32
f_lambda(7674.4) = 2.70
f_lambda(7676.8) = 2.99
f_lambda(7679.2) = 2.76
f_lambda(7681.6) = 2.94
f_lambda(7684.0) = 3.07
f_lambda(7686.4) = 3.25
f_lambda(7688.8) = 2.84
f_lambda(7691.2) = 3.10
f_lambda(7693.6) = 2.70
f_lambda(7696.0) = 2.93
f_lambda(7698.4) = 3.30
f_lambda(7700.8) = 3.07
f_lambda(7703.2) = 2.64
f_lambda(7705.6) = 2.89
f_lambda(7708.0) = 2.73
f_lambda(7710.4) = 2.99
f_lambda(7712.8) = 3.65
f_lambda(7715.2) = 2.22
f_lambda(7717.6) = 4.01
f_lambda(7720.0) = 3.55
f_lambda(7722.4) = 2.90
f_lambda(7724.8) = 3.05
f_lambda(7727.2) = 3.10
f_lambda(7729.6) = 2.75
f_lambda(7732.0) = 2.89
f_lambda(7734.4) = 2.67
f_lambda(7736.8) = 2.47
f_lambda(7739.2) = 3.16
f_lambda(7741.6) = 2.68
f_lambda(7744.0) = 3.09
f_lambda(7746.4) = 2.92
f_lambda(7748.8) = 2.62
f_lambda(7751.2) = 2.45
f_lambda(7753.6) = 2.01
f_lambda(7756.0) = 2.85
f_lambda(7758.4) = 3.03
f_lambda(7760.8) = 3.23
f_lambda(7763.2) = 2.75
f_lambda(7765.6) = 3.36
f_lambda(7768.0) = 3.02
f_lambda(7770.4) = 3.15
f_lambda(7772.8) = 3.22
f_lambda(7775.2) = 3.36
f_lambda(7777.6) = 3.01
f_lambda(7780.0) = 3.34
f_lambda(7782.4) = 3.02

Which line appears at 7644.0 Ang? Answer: [S II]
